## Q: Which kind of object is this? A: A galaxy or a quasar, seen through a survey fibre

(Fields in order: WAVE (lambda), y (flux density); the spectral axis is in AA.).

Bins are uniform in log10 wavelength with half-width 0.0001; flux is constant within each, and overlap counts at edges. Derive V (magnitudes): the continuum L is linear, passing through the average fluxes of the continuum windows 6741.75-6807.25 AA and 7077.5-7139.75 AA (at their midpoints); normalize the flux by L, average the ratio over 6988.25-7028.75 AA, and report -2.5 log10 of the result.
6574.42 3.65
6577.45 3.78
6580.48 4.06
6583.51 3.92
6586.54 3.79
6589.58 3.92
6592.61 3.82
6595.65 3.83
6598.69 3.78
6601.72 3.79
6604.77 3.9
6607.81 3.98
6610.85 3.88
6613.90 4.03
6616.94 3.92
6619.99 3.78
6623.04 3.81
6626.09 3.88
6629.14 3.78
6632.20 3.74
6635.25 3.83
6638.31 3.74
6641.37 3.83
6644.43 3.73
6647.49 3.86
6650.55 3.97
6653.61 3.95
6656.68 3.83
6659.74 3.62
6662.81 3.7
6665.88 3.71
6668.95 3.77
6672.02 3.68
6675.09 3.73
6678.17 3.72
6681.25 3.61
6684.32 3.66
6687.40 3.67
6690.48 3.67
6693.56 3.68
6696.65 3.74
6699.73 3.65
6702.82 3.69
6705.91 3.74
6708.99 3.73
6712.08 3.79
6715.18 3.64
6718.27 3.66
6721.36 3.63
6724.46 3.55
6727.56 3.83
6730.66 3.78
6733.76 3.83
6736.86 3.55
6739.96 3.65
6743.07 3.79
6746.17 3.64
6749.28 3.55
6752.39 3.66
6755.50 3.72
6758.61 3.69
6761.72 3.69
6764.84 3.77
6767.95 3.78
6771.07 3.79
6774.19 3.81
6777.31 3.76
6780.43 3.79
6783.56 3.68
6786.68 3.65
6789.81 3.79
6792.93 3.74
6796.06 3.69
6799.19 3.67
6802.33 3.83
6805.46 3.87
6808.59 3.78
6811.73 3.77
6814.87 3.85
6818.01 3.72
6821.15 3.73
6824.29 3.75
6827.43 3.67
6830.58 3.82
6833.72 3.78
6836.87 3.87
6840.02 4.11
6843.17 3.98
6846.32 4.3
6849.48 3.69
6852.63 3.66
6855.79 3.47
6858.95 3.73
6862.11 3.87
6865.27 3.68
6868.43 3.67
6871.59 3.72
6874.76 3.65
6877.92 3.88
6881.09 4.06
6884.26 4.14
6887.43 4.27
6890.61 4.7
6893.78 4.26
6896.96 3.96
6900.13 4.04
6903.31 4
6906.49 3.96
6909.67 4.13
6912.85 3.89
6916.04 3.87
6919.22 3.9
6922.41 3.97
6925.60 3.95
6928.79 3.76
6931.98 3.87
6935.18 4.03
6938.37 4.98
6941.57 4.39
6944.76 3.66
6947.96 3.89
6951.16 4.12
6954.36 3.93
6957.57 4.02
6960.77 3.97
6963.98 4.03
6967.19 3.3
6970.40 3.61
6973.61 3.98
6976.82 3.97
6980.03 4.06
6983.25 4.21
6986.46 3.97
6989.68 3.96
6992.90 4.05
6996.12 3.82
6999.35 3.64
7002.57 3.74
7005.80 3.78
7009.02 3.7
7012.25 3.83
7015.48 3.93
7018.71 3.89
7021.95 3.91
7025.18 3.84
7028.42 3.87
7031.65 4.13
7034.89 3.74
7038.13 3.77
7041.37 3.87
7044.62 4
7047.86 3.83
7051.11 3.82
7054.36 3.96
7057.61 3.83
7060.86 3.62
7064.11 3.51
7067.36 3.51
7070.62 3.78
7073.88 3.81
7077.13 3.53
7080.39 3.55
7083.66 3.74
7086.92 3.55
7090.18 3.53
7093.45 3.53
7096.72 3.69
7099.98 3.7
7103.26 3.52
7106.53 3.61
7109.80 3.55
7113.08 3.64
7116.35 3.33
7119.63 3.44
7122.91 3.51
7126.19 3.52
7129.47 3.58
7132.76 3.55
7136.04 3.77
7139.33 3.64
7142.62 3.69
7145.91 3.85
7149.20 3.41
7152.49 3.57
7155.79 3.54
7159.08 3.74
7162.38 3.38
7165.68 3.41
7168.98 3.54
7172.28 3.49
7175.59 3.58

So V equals -0.06 mag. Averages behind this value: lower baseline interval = 3.73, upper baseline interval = 3.57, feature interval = 3.84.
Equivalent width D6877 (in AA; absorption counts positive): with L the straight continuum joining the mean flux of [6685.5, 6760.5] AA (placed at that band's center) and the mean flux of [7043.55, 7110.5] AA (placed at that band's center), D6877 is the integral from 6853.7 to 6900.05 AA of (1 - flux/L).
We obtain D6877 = -3.17 AA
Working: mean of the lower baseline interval 3.69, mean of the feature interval 3.93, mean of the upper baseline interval 3.67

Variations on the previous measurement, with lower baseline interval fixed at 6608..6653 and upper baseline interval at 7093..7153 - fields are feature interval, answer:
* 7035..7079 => -1.6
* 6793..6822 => -0.1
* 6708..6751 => 1.2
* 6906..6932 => -1.6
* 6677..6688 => 0.5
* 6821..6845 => -0.7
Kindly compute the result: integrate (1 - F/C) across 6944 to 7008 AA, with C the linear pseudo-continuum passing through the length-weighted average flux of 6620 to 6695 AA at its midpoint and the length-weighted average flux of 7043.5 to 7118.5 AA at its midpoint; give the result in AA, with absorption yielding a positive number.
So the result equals -3.6 AA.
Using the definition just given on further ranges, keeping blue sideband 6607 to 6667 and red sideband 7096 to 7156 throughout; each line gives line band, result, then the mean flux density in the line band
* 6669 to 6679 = 0.24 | 3.72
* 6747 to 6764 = 0.46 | 3.66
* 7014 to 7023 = -0.67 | 3.91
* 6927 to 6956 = -3.10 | 4.07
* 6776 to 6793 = 0.09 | 3.73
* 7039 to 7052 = -0.91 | 3.88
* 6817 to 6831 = 0.01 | 3.73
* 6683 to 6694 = 0.38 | 3.67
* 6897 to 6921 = -1.80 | 3.97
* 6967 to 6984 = -1.04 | 3.88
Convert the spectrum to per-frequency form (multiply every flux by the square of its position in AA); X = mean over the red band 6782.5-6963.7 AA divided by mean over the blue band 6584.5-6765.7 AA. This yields 1.1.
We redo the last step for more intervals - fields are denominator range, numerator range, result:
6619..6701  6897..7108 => 1.13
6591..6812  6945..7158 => 1.11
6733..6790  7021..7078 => 1.11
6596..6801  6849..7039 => 1.13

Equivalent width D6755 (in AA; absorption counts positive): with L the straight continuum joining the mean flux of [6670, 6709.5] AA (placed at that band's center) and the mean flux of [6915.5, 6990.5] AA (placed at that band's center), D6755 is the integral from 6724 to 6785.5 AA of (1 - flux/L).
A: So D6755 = 0.7 AA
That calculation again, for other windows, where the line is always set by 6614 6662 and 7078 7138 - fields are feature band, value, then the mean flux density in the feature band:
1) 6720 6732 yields 0.25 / 3.69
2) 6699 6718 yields 0.40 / 3.71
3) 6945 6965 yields -1.73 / 3.97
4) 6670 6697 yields 0.82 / 3.68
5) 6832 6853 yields -1.20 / 3.93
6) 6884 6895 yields -2.03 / 4.37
